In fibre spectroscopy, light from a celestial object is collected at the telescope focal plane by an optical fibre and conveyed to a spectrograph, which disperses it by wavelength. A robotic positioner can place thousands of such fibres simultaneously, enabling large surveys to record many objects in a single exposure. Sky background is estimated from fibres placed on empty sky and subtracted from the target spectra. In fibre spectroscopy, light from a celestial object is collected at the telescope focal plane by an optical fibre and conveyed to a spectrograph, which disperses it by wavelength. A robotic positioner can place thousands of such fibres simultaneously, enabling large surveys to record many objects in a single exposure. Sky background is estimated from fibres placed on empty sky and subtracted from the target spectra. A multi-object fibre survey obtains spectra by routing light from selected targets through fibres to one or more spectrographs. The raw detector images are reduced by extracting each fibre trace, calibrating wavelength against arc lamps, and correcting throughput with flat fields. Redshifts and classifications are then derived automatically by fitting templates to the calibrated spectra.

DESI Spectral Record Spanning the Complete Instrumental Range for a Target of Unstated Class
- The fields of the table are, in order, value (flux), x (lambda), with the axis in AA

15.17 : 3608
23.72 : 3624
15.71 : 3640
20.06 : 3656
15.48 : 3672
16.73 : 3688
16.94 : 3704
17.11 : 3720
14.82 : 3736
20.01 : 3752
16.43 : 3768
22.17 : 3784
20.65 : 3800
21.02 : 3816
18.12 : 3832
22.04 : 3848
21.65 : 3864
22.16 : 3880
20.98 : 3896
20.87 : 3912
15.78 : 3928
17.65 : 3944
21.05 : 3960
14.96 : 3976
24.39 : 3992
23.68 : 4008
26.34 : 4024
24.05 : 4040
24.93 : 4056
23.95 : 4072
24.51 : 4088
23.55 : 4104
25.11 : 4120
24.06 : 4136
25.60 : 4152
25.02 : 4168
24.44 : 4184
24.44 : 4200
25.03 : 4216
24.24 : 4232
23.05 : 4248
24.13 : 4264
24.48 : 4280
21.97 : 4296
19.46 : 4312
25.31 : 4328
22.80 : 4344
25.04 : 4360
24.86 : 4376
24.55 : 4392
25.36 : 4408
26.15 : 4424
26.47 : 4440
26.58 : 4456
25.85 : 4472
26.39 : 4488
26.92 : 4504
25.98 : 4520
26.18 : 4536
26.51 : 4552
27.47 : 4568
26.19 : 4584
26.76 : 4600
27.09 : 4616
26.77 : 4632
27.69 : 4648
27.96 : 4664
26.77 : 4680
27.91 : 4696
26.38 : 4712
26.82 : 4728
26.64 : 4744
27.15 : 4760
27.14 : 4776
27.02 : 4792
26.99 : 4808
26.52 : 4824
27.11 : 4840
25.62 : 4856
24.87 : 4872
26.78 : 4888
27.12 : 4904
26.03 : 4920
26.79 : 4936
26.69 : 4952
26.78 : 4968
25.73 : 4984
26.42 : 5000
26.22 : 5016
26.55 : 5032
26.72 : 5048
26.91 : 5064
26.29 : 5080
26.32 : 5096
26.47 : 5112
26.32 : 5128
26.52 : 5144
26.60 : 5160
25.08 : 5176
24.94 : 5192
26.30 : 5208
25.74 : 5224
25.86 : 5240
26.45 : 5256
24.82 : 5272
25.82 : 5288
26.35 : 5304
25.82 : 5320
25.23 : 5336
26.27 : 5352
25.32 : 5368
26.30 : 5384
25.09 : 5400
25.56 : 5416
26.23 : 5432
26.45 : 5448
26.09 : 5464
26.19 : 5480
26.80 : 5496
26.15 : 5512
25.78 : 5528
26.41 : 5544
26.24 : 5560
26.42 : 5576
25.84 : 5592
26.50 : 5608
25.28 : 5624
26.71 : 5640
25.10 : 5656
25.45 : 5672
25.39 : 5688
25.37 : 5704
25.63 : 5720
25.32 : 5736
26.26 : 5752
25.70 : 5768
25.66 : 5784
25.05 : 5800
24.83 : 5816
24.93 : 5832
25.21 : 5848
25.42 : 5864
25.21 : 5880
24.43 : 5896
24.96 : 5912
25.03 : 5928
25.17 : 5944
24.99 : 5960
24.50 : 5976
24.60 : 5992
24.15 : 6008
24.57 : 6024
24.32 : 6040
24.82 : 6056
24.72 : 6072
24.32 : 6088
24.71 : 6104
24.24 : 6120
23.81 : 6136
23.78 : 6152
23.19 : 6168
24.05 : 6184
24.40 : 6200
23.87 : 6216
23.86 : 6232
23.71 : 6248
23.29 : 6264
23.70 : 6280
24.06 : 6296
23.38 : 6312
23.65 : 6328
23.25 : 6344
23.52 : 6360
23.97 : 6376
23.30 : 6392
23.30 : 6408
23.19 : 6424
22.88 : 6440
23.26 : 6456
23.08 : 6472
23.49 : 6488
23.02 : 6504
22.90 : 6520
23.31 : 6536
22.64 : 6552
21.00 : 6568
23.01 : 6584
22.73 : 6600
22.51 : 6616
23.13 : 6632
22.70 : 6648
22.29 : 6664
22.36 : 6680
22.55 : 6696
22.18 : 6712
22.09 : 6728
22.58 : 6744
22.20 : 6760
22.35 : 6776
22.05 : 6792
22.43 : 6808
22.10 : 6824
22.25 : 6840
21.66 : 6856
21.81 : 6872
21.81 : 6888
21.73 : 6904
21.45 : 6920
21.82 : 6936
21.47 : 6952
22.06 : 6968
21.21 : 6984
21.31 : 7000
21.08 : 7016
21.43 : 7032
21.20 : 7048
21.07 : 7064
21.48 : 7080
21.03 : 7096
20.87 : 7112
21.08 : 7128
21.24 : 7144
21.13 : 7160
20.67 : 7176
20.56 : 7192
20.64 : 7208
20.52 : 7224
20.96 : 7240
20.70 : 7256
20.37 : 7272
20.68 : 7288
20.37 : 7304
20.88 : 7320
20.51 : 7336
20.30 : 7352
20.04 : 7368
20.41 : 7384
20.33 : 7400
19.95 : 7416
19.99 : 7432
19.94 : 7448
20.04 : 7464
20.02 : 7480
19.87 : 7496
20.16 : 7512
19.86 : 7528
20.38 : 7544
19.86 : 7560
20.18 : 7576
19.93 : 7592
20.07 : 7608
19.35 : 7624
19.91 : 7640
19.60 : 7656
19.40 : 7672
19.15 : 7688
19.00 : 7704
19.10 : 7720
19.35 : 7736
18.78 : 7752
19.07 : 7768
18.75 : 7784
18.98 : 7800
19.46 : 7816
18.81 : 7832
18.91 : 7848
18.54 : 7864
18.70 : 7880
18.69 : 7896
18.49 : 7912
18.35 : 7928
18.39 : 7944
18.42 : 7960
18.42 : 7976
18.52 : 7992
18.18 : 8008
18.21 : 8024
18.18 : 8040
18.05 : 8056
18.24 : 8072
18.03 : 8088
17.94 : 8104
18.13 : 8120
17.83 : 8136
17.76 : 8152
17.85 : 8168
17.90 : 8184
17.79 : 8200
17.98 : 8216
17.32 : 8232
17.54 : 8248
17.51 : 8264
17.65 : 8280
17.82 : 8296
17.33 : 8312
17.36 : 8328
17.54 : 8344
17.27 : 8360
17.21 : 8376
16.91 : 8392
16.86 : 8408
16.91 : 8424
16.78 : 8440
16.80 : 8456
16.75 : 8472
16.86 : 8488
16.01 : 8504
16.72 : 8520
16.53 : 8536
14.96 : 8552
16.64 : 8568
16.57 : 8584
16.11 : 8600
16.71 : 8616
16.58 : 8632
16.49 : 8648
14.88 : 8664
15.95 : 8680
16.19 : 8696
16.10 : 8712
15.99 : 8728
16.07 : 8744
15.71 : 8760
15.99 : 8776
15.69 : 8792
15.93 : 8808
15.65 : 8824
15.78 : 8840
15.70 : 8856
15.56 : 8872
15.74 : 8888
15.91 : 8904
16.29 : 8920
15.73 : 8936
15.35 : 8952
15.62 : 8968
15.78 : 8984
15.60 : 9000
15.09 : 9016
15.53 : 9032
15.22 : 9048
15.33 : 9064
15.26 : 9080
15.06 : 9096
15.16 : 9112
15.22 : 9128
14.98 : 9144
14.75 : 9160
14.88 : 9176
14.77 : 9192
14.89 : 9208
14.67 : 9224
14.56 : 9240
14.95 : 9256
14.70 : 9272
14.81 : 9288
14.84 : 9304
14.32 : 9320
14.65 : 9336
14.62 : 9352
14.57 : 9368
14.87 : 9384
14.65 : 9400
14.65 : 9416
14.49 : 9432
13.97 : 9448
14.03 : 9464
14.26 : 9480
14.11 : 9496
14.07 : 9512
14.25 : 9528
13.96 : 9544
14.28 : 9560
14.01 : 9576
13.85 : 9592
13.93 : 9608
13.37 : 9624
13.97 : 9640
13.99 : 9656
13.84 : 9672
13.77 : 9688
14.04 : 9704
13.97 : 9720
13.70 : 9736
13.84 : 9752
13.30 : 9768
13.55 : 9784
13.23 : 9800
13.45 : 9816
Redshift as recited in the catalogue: 0.00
